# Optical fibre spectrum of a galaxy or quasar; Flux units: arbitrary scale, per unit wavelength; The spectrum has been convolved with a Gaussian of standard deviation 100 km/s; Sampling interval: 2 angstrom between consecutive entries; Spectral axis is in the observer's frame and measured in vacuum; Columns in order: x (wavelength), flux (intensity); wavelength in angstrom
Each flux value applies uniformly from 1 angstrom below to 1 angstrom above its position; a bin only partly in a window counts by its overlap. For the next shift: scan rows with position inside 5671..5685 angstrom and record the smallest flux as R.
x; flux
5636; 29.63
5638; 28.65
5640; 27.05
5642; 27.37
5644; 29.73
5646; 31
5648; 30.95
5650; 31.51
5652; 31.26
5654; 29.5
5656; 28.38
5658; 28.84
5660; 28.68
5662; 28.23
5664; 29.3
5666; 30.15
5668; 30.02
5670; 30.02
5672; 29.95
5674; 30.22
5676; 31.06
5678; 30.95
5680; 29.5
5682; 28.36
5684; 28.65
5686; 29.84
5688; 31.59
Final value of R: 28.36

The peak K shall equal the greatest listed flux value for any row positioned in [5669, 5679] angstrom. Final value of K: 31.06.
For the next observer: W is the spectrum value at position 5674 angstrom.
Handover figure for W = 30.22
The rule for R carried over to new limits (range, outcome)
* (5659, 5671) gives 28.23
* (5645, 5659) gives 28.38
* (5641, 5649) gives 27.37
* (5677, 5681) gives 29.5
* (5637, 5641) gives 27.05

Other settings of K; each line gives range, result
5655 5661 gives 28.84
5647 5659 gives 31.51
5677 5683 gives 30.95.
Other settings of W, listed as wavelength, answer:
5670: 30.02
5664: 29.3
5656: 28.38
